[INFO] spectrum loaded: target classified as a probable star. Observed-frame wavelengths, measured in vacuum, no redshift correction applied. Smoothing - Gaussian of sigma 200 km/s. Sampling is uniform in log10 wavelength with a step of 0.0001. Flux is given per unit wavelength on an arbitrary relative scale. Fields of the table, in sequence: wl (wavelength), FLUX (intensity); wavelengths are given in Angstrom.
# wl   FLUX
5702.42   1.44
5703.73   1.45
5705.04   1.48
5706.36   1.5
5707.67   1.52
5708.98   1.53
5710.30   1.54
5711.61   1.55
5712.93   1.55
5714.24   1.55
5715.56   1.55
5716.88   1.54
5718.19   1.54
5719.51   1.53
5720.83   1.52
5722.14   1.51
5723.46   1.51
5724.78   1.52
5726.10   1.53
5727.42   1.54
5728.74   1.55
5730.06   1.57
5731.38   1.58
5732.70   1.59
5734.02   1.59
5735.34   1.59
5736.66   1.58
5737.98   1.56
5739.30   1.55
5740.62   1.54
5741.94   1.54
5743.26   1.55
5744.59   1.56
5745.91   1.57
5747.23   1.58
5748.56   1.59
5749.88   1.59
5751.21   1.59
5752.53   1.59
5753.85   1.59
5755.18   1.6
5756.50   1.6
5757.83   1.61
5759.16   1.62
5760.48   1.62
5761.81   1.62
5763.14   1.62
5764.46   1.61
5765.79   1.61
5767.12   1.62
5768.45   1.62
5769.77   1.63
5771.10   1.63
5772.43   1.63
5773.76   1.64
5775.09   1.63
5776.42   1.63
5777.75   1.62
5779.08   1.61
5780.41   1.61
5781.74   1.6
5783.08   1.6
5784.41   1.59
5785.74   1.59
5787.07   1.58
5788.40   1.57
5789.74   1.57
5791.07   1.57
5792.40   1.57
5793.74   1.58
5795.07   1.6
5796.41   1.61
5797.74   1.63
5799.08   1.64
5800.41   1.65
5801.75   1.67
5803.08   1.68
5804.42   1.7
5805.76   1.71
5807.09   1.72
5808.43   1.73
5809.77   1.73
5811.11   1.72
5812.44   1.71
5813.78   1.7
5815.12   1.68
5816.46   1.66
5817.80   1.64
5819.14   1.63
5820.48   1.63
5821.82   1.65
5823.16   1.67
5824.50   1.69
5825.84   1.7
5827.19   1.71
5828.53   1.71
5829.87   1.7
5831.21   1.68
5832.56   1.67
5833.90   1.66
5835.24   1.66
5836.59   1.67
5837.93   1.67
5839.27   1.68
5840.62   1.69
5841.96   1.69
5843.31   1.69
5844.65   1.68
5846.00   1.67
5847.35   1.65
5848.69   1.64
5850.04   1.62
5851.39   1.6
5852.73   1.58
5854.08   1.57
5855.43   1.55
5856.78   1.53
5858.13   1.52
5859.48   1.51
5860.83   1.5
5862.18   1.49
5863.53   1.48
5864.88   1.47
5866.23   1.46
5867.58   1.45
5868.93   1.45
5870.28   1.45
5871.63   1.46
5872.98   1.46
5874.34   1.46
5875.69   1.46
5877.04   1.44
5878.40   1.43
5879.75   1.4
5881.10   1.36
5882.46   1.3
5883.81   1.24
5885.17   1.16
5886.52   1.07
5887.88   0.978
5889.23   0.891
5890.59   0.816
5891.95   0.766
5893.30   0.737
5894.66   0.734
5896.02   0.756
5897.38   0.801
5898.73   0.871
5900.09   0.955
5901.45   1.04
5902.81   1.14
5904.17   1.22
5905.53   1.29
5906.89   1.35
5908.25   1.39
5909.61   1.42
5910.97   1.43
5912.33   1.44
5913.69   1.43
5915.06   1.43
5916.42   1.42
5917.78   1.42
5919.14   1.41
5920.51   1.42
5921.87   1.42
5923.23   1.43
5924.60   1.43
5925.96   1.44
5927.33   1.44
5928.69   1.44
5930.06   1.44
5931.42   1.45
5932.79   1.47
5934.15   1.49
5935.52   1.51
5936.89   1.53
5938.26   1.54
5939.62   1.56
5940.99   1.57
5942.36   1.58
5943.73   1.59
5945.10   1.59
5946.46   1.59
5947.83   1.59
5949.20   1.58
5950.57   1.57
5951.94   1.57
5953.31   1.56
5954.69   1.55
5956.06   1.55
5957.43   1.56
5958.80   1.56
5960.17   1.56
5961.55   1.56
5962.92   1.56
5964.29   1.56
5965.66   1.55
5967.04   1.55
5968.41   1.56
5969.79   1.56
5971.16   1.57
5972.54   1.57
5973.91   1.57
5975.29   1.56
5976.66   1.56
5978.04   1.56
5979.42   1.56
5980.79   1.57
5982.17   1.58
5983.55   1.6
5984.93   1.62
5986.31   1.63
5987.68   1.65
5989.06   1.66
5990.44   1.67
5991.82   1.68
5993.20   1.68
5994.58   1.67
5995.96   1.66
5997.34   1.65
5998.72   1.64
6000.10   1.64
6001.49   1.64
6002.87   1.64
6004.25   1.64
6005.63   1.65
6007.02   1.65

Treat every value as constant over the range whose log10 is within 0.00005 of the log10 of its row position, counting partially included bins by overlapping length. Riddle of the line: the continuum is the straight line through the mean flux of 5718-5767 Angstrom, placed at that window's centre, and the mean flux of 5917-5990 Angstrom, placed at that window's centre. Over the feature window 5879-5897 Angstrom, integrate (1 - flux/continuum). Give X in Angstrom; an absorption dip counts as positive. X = 6.22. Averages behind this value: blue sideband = 1.57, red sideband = 1.54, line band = 1.01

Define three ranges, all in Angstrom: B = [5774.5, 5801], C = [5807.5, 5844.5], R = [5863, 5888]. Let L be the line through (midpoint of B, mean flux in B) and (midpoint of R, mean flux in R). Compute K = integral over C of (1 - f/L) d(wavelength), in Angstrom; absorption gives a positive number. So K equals -4.4 Angstrom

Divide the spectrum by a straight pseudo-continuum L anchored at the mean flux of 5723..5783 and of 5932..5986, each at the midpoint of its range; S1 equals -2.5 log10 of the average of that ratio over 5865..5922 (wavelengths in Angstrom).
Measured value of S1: 0.257 mag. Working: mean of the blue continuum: 1.59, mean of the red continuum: 1.56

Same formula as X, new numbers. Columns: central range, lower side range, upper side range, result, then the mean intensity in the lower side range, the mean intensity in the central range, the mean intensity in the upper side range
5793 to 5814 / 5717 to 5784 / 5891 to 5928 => -3.02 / 1.58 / 1.67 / 1.22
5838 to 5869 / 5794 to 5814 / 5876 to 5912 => -4.61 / 1.68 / 1.58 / 1.12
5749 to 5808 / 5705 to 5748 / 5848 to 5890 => -4.67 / 1.55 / 1.62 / 1.42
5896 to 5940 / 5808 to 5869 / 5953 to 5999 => 7.10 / 1.63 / 1.35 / 1.59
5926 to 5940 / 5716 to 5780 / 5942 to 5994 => 0.89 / 1.58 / 1.48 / 1.58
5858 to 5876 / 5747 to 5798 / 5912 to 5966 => 0.91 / 1.6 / 1.47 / 1.51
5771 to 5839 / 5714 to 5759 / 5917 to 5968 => -4.47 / 1.56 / 1.65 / 1.52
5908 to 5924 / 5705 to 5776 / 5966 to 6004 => 1.77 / 1.57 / 1.42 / 1.61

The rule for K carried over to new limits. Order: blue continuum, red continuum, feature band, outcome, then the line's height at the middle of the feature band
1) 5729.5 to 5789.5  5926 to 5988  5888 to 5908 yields 7.7 Angstrom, 1.57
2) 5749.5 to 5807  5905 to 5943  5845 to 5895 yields 4.9 Angstrom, 1.51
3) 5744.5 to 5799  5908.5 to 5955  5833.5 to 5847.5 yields -1.1 Angstrom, 1.56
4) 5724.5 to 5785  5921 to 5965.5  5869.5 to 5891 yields 3.7 Angstrom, 1.55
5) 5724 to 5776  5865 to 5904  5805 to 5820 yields -3.2 Angstrom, 1.39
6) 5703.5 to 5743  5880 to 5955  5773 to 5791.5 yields -1.6 Angstrom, 1.47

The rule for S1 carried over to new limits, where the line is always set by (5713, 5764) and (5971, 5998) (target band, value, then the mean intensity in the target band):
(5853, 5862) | 0.043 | 1.53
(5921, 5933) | 0.118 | 1.44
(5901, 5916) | 0.200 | 1.33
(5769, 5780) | -0.036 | 1.63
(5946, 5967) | 0.031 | 1.56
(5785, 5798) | -0.006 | 1.59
